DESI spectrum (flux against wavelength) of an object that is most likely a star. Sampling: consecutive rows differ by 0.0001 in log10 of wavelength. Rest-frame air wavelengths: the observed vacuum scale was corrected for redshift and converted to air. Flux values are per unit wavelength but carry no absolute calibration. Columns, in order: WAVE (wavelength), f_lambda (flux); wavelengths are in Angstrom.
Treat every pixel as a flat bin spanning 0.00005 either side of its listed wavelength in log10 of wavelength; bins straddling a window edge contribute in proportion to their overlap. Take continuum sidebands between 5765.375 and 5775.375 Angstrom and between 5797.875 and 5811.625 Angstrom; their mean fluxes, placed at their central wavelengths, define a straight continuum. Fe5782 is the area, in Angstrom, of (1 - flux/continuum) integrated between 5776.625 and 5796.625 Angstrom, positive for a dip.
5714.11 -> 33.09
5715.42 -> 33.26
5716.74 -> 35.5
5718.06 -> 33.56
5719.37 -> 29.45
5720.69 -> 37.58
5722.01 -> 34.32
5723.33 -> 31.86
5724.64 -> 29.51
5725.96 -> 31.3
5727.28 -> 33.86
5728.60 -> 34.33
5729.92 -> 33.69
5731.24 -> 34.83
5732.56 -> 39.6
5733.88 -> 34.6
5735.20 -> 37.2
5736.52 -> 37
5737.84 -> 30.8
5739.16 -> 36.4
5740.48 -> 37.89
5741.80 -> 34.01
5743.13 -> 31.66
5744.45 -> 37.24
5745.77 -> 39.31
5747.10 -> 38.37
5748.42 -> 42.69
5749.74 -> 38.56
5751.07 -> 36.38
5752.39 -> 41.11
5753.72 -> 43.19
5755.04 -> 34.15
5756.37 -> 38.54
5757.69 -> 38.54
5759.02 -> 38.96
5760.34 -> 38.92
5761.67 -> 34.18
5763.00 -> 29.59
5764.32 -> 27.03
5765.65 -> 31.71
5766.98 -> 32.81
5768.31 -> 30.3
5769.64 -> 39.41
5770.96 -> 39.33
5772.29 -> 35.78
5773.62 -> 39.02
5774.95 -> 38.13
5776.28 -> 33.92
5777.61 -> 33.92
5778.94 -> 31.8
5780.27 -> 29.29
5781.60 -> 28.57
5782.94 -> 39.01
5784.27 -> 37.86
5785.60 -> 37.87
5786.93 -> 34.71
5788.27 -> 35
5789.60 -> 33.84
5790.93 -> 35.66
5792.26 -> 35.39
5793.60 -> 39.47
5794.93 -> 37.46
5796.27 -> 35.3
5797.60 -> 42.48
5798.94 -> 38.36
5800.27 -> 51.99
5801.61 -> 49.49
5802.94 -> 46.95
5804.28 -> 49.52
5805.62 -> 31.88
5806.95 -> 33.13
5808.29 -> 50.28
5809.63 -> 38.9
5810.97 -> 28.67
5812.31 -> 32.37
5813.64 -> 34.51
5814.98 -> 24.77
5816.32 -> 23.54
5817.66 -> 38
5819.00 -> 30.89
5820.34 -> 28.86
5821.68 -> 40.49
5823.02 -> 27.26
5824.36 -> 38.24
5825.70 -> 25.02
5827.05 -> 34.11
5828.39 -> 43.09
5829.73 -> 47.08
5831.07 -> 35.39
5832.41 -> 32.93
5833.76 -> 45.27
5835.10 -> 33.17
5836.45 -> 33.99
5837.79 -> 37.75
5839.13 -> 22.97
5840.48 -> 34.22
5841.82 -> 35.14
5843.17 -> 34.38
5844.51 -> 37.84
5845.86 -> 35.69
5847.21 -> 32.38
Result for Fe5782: 1.95 Angstrom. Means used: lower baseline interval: 35.9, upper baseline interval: 41.9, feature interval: 35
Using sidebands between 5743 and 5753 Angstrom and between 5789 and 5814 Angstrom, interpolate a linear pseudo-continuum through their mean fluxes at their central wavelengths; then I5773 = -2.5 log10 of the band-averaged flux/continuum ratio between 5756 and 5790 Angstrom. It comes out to 0.12 mag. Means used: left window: 38.5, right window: 39.3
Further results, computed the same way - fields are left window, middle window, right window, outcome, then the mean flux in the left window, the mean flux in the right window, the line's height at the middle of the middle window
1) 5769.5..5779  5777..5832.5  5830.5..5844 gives -0.02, 36.6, 34.6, 35.6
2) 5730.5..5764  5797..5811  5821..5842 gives -0.19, 36.8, 35.4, 35.9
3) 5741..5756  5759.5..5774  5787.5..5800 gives 0.10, 37.9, 37.5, 37.7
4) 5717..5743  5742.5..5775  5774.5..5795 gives -0.06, 34.3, 35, 34.7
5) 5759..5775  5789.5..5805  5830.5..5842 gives -0.20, 34.7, 34.5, 34.6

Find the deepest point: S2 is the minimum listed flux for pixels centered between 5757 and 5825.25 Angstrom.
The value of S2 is 23.54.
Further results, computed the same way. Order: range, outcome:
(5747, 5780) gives 27.03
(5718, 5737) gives 29.45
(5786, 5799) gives 33.84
